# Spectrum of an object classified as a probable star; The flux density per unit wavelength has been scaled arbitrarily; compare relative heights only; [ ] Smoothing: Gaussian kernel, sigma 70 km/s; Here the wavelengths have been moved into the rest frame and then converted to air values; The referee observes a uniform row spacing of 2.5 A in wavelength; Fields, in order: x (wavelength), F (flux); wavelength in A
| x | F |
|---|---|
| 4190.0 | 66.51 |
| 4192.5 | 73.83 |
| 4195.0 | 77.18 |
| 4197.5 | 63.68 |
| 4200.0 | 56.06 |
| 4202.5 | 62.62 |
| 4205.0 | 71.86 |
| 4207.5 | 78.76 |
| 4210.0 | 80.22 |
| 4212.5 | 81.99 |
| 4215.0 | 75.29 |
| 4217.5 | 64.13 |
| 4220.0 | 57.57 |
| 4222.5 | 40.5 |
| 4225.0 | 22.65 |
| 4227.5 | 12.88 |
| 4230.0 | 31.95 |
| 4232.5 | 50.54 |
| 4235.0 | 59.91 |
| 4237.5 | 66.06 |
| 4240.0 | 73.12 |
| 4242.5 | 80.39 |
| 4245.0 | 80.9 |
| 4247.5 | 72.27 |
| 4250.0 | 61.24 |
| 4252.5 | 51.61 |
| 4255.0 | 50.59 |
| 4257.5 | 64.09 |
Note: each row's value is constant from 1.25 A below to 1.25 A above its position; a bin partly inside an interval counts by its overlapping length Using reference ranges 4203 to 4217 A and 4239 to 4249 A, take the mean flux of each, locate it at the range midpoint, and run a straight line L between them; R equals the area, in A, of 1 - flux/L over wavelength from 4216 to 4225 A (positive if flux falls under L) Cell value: 3.1 A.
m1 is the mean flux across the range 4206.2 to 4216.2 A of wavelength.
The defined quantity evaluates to 79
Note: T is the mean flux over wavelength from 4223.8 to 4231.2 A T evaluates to 22.4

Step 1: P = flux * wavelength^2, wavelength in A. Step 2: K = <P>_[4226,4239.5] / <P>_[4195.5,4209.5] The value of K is 0.68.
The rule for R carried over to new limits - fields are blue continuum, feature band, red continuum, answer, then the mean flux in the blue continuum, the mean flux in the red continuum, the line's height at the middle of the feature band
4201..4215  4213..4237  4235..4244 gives 8.3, 74.8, 71.6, 73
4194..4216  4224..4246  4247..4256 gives 3.2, 71.9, 58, 63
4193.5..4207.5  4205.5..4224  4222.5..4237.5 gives -4.7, 67.5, 38.5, 53.5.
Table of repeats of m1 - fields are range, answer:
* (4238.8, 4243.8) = 76.8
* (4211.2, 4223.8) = 63.8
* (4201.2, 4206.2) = 67.1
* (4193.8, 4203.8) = 64.9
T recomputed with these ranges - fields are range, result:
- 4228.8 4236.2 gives 47.5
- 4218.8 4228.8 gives 33.3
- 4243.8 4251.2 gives 71.5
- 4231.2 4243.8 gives 65.9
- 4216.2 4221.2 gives 61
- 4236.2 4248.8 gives 74.4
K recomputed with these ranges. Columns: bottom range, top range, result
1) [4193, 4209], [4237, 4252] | 1.06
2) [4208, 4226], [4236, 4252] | 1.17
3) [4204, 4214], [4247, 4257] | 0.76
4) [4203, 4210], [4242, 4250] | 1.02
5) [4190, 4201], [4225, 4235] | 0.51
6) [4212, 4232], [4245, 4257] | 1.32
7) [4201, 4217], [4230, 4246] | 0.89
